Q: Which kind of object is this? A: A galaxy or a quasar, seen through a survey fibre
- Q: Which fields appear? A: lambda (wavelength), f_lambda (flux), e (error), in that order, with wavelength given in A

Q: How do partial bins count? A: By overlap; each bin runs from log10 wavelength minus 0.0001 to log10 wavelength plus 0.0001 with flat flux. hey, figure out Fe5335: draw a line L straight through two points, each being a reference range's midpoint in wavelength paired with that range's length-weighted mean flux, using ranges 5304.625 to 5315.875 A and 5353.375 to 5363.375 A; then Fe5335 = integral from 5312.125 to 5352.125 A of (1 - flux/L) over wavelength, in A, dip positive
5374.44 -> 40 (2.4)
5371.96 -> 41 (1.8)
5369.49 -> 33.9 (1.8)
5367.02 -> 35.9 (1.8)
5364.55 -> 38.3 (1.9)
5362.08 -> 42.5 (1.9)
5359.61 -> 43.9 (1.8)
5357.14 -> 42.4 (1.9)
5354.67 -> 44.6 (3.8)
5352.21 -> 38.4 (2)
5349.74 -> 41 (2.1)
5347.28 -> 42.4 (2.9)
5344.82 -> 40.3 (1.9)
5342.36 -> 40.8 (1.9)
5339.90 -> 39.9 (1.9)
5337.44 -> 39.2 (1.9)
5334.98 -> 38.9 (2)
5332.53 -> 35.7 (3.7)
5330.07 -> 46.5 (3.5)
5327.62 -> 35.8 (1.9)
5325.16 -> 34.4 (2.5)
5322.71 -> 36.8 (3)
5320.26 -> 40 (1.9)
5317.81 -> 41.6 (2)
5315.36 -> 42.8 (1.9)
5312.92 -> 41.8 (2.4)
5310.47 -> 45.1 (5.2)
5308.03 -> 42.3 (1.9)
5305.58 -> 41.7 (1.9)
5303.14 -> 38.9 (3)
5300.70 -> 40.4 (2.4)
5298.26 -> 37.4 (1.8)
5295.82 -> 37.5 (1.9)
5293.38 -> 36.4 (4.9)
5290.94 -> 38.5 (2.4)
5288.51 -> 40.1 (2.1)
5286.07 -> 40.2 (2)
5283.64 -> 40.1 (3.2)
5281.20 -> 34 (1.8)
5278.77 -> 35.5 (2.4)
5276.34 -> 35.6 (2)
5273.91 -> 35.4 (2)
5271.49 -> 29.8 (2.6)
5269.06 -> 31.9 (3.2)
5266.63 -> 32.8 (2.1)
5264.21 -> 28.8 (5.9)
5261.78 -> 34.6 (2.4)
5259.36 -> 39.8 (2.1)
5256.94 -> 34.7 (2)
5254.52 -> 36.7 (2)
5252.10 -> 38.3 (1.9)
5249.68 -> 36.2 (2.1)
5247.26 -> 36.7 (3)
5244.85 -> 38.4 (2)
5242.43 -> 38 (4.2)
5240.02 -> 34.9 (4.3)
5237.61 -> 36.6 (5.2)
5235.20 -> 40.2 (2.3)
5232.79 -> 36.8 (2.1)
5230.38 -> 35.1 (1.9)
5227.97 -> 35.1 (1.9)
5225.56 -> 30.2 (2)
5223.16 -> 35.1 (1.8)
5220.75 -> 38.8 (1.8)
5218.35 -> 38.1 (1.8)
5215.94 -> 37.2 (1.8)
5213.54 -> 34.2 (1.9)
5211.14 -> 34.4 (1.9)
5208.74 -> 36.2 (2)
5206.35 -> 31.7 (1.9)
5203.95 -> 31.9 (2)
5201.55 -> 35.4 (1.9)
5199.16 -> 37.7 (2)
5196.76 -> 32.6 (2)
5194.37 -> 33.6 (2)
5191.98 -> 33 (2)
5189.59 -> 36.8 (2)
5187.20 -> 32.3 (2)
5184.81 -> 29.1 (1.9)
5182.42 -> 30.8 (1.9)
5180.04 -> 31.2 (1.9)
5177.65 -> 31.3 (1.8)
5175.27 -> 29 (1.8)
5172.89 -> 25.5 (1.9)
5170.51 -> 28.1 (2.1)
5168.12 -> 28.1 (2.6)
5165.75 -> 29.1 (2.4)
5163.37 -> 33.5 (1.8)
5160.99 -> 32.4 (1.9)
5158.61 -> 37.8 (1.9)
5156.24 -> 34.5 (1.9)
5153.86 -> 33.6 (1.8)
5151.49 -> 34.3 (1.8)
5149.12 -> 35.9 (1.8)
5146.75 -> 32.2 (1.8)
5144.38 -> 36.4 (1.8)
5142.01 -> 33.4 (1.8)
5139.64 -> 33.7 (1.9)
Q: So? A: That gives 2.97 A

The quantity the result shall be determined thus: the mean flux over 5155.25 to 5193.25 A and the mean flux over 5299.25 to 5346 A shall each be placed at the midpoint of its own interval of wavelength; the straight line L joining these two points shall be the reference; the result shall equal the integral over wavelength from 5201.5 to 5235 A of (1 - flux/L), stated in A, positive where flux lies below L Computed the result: -1.1 A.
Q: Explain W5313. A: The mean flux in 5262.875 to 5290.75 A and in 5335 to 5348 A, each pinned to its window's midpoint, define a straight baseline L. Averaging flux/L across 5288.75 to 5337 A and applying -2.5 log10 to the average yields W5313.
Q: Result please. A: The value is -0.05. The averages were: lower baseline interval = 35.1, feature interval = 39.6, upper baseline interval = 40.3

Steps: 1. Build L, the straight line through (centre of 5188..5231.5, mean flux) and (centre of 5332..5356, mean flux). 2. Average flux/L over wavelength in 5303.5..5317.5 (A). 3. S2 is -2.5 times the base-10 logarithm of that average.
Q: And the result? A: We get -0.09 mag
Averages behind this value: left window 34.8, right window 40.3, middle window 42.4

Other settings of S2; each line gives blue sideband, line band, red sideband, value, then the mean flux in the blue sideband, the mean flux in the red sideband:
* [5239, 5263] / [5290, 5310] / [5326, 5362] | -0.014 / 36.8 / 40.7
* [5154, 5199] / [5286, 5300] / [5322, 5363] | -0.016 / 31.8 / 40.2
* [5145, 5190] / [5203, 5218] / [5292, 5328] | -0.010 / 31.8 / 39.6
